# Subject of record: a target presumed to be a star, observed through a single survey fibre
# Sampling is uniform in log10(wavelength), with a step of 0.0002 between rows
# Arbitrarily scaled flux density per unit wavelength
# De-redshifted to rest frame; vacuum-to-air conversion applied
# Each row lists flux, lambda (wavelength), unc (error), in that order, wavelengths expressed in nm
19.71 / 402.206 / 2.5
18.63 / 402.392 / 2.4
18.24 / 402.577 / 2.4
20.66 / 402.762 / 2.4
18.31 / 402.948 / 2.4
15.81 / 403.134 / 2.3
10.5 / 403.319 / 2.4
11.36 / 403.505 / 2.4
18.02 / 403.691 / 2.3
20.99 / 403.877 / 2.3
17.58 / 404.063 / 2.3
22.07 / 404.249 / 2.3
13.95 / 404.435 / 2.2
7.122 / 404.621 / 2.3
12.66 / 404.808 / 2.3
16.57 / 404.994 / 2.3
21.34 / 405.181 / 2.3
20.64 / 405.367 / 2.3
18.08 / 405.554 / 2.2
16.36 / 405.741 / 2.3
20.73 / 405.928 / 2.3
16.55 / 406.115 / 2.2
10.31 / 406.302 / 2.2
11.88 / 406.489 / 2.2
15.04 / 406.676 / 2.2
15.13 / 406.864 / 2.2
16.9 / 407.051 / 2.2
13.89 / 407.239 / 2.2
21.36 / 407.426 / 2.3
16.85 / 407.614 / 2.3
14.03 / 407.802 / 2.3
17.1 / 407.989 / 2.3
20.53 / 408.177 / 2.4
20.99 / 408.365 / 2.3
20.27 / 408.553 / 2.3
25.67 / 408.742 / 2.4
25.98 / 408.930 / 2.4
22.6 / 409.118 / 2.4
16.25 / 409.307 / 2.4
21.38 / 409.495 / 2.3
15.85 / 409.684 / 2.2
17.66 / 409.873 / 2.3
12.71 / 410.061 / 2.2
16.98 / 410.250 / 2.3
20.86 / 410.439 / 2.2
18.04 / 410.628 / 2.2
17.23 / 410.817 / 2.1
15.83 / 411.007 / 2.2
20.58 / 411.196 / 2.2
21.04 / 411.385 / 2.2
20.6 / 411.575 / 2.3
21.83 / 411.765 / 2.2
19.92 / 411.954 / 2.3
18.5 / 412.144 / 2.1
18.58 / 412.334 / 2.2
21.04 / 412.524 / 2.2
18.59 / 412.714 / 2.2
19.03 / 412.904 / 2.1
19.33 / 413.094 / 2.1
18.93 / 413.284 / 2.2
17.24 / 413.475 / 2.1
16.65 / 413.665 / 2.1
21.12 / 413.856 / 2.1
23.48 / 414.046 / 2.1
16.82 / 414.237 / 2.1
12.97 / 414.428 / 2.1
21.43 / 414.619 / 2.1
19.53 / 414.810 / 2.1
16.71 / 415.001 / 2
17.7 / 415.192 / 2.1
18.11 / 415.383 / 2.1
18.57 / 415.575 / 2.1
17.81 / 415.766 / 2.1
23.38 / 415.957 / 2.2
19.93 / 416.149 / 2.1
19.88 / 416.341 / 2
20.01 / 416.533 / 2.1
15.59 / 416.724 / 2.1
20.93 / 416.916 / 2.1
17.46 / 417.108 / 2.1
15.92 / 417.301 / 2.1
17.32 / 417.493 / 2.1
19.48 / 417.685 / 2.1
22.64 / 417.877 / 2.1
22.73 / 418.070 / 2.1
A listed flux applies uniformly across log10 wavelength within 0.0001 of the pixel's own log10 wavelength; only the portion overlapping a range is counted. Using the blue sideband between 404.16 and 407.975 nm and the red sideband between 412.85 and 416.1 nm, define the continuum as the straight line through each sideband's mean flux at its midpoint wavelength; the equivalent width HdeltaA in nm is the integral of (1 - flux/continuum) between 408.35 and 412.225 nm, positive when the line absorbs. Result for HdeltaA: -0.47 nm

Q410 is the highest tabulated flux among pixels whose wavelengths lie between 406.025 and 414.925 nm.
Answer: 25.98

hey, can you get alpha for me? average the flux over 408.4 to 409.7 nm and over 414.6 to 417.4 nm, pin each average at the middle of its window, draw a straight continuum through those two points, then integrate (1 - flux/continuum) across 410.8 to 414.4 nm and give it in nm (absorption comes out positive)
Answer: 0.16 nm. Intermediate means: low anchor 21.4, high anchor 18.8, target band 19.2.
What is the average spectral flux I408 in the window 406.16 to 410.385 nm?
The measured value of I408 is 17.7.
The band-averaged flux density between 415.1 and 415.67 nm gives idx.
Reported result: 18.1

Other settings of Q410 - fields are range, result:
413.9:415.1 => 23.48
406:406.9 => 16.55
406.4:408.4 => 21.36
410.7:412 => 21.83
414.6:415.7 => 21.43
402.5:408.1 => 22.07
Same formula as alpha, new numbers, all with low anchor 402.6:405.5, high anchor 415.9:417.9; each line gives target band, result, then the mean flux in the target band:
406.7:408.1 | 0.06 nm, 16.4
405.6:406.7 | 0.11 nm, 15.3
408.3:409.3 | -0.29 nm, 22.6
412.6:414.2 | -0.07 nm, 19.2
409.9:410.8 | 0.03 nm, 17.2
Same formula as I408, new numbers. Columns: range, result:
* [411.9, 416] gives 18.8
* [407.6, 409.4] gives 20.2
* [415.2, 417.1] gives 19.2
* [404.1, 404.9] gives 14.2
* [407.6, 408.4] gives 17.8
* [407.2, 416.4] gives 19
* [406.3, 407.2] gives 14.2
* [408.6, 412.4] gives 19.4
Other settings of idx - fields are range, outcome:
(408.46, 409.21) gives 23.6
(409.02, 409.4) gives 19.5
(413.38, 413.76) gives 17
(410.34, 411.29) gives 18.5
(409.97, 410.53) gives 16.8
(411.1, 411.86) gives 21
